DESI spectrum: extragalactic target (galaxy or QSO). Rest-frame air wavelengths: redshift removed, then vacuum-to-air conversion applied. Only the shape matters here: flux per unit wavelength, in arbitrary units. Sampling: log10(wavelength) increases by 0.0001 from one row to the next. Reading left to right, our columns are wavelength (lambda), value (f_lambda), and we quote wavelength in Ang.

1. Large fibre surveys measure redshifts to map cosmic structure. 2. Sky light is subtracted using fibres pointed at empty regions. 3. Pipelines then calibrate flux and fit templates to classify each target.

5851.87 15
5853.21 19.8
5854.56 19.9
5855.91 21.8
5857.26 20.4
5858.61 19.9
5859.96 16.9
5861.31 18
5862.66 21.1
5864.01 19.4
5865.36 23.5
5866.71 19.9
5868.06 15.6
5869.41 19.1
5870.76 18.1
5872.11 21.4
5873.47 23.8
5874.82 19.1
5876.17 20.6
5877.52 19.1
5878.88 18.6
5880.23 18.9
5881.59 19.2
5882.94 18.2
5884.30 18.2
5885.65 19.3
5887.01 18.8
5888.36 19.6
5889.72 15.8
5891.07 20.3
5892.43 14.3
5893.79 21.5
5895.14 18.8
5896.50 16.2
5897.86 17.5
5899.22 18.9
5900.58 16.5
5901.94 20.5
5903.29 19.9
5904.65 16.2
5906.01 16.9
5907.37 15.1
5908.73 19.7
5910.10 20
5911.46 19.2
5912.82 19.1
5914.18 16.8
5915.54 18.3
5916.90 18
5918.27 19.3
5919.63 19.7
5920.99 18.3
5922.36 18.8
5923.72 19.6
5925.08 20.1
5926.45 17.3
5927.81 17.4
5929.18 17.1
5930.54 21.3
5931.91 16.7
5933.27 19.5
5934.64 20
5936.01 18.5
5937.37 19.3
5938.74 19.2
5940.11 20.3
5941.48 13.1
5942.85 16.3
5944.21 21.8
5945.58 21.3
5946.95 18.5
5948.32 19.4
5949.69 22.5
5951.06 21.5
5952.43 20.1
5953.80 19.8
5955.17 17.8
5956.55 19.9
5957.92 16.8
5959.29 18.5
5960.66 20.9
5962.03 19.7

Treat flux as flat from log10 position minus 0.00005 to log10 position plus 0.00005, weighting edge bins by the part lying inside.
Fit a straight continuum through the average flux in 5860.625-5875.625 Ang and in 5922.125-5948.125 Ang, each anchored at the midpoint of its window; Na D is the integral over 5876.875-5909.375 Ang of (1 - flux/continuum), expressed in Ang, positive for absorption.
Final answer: 2.1 Ang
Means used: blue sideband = 19.9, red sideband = 18.8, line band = 18.2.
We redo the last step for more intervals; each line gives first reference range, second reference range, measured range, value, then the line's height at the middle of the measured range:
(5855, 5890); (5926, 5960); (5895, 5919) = 1.32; 19.2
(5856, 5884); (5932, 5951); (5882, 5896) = 0.72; 19.5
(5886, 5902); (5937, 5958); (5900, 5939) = 0.28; 18.7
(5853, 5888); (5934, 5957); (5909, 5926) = 0.44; 19.4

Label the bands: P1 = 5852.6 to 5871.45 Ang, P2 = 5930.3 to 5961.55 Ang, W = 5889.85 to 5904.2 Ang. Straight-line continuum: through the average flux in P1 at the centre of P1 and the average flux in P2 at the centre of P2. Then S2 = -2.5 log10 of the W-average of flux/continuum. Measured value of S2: 0.06 mag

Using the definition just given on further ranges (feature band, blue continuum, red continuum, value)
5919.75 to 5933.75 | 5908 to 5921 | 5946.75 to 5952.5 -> 0.05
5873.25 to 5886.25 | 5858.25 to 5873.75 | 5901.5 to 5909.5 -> -0.02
